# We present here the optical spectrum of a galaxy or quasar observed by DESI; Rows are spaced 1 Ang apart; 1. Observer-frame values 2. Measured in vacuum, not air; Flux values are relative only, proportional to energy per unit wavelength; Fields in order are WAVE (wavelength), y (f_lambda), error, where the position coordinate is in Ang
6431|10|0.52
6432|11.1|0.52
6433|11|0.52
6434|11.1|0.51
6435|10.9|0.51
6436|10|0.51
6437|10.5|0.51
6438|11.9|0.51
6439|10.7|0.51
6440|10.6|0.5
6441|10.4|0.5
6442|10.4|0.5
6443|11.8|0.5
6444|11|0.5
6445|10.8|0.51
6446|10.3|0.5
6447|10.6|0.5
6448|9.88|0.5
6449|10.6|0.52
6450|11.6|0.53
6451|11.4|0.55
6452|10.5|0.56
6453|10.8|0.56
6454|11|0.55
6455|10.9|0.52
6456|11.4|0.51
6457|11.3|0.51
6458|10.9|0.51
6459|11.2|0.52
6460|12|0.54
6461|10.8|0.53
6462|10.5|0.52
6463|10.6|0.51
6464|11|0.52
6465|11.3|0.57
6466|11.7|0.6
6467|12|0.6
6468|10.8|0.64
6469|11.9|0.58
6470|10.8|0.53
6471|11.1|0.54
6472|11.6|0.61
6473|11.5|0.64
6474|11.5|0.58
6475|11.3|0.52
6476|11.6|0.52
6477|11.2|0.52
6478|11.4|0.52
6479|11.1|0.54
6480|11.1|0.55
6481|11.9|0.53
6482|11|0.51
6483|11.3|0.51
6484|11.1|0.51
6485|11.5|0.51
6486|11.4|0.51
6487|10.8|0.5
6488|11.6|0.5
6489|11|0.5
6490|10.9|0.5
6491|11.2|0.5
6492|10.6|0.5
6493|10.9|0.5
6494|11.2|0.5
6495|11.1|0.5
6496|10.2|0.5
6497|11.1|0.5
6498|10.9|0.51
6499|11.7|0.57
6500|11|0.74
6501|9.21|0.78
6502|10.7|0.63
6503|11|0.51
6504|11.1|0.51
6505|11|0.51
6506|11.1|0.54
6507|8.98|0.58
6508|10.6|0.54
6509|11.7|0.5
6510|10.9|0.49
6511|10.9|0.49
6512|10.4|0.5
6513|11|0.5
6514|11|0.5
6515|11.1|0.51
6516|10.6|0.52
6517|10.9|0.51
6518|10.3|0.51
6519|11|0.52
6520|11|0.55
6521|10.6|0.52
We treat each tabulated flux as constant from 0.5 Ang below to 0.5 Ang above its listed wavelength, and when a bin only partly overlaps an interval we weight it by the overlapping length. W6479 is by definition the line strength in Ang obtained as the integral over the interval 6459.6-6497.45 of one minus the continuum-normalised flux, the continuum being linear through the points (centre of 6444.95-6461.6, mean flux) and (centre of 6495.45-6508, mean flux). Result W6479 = -1.4 Ang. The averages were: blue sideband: 10.9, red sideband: 10.7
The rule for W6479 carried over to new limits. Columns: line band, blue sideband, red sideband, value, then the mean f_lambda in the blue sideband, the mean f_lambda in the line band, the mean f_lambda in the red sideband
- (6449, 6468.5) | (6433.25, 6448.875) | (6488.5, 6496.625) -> -0.6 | 10.7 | 11.1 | 10.9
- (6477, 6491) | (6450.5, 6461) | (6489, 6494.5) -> -0.3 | 11.1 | 11.2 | 11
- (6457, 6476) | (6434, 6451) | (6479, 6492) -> -0.4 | 10.8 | 11.3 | 11.2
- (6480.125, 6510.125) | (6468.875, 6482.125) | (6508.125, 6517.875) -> 0.4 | 11.4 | 11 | 10.9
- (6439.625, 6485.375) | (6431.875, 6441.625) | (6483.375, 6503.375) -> -1.0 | 10.8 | 11.1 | 11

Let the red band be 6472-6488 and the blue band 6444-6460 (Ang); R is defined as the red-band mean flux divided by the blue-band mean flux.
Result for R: 1.0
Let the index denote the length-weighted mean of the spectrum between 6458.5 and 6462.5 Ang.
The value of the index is 11.1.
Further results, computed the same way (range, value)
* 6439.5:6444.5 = 10.8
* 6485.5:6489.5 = 11.2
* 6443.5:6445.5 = 10.9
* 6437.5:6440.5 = 11.1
